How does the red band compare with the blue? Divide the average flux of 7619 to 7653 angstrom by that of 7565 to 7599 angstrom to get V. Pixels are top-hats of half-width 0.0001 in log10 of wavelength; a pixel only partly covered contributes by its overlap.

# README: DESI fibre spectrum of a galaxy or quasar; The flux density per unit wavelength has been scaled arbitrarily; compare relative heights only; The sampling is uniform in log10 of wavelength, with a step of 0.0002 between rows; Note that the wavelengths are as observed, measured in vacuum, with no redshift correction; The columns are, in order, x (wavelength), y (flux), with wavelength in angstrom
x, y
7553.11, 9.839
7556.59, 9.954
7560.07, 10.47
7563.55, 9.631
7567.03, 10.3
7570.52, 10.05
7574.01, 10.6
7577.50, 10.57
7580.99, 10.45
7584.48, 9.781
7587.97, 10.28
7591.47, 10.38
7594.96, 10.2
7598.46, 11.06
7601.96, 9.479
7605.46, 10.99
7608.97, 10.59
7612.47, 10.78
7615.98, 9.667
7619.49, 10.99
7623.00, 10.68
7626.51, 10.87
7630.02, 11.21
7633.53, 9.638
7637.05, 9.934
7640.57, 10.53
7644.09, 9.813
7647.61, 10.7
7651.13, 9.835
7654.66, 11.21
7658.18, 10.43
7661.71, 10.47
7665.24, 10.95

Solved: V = 1.01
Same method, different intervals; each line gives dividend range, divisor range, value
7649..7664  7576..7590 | 1.02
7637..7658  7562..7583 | 1.01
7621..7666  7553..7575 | 1.03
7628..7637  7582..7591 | 1.02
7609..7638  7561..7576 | 1.03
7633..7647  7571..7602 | 0.97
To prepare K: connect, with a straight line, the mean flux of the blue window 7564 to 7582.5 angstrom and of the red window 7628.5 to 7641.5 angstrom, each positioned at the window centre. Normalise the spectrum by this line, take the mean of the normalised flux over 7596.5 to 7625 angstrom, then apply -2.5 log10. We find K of -0.02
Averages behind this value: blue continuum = 10.3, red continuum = 10.3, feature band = 10.5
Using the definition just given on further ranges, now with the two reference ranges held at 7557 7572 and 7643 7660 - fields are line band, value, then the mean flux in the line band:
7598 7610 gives -0.02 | 10.5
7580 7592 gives 0.00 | 10.2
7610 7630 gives -0.04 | 10.7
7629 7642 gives 0.01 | 10.3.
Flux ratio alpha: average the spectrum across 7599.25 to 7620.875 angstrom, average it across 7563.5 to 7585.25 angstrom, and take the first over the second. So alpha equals 1.0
